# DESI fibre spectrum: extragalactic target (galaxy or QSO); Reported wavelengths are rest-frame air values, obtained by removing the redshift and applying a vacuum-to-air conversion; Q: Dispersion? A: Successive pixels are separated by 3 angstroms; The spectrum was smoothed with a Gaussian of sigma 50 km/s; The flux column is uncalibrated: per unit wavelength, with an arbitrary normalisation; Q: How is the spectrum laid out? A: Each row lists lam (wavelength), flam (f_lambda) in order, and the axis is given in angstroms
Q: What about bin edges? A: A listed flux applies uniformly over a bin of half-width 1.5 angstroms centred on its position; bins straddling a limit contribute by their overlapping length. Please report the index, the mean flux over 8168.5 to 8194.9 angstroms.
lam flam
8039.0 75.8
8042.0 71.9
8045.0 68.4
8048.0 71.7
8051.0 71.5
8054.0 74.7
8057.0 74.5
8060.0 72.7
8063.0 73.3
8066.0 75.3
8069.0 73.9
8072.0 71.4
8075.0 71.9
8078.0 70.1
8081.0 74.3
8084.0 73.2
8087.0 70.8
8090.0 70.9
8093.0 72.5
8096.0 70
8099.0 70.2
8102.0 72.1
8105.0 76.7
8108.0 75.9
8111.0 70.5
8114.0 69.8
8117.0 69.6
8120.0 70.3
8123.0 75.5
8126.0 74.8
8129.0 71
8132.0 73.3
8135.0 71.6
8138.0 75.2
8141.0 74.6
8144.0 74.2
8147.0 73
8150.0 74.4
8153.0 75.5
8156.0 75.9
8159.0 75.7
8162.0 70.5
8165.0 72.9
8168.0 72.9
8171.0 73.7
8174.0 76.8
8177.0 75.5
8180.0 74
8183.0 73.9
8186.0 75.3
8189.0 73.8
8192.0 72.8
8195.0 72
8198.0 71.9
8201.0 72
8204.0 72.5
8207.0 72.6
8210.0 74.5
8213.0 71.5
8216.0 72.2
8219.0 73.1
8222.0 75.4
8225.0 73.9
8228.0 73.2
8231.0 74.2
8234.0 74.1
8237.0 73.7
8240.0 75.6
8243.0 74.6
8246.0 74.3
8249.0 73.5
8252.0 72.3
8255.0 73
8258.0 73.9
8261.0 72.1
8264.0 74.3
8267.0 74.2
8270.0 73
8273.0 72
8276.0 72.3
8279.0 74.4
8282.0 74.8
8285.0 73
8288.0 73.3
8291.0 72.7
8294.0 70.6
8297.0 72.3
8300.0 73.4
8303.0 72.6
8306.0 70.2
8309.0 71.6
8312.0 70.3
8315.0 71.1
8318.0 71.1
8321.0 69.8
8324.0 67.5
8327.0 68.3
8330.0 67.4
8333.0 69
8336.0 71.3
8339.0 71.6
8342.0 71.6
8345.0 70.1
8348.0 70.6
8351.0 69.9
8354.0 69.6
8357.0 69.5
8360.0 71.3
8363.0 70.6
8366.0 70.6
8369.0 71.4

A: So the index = 74.3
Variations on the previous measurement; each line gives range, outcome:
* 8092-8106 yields 72.1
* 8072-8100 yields 71.6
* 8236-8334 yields 72.2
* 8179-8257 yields 73.5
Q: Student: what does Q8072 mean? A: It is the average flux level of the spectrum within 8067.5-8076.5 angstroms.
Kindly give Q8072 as 72.4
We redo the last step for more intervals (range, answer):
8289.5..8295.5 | 71.6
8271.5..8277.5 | 72.1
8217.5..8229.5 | 73.9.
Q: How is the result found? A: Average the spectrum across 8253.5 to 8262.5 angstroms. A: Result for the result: 73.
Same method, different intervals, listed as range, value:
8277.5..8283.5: 74.6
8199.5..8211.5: 72.9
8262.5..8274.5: 73.4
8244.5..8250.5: 73.9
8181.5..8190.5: 74.3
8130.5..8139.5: 73.4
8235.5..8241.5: 74.6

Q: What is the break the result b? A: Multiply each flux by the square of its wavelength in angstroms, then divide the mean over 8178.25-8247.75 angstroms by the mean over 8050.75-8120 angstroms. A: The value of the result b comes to 1.05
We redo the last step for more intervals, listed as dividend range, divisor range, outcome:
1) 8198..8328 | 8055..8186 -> 1.03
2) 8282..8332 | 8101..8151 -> 1.02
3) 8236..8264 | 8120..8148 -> 1.03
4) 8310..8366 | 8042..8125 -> 1.03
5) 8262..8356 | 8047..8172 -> 1.03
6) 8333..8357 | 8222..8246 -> 0.97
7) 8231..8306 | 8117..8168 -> 1.03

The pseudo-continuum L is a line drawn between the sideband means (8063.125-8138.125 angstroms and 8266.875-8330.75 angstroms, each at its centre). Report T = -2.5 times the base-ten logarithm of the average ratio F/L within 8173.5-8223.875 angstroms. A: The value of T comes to -0.02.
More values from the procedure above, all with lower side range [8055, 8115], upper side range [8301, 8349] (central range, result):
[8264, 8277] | -0.03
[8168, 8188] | -0.04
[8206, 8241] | -0.04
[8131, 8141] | -0.02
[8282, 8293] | -0.04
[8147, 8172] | -0.03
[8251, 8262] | -0.03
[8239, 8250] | -0.05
